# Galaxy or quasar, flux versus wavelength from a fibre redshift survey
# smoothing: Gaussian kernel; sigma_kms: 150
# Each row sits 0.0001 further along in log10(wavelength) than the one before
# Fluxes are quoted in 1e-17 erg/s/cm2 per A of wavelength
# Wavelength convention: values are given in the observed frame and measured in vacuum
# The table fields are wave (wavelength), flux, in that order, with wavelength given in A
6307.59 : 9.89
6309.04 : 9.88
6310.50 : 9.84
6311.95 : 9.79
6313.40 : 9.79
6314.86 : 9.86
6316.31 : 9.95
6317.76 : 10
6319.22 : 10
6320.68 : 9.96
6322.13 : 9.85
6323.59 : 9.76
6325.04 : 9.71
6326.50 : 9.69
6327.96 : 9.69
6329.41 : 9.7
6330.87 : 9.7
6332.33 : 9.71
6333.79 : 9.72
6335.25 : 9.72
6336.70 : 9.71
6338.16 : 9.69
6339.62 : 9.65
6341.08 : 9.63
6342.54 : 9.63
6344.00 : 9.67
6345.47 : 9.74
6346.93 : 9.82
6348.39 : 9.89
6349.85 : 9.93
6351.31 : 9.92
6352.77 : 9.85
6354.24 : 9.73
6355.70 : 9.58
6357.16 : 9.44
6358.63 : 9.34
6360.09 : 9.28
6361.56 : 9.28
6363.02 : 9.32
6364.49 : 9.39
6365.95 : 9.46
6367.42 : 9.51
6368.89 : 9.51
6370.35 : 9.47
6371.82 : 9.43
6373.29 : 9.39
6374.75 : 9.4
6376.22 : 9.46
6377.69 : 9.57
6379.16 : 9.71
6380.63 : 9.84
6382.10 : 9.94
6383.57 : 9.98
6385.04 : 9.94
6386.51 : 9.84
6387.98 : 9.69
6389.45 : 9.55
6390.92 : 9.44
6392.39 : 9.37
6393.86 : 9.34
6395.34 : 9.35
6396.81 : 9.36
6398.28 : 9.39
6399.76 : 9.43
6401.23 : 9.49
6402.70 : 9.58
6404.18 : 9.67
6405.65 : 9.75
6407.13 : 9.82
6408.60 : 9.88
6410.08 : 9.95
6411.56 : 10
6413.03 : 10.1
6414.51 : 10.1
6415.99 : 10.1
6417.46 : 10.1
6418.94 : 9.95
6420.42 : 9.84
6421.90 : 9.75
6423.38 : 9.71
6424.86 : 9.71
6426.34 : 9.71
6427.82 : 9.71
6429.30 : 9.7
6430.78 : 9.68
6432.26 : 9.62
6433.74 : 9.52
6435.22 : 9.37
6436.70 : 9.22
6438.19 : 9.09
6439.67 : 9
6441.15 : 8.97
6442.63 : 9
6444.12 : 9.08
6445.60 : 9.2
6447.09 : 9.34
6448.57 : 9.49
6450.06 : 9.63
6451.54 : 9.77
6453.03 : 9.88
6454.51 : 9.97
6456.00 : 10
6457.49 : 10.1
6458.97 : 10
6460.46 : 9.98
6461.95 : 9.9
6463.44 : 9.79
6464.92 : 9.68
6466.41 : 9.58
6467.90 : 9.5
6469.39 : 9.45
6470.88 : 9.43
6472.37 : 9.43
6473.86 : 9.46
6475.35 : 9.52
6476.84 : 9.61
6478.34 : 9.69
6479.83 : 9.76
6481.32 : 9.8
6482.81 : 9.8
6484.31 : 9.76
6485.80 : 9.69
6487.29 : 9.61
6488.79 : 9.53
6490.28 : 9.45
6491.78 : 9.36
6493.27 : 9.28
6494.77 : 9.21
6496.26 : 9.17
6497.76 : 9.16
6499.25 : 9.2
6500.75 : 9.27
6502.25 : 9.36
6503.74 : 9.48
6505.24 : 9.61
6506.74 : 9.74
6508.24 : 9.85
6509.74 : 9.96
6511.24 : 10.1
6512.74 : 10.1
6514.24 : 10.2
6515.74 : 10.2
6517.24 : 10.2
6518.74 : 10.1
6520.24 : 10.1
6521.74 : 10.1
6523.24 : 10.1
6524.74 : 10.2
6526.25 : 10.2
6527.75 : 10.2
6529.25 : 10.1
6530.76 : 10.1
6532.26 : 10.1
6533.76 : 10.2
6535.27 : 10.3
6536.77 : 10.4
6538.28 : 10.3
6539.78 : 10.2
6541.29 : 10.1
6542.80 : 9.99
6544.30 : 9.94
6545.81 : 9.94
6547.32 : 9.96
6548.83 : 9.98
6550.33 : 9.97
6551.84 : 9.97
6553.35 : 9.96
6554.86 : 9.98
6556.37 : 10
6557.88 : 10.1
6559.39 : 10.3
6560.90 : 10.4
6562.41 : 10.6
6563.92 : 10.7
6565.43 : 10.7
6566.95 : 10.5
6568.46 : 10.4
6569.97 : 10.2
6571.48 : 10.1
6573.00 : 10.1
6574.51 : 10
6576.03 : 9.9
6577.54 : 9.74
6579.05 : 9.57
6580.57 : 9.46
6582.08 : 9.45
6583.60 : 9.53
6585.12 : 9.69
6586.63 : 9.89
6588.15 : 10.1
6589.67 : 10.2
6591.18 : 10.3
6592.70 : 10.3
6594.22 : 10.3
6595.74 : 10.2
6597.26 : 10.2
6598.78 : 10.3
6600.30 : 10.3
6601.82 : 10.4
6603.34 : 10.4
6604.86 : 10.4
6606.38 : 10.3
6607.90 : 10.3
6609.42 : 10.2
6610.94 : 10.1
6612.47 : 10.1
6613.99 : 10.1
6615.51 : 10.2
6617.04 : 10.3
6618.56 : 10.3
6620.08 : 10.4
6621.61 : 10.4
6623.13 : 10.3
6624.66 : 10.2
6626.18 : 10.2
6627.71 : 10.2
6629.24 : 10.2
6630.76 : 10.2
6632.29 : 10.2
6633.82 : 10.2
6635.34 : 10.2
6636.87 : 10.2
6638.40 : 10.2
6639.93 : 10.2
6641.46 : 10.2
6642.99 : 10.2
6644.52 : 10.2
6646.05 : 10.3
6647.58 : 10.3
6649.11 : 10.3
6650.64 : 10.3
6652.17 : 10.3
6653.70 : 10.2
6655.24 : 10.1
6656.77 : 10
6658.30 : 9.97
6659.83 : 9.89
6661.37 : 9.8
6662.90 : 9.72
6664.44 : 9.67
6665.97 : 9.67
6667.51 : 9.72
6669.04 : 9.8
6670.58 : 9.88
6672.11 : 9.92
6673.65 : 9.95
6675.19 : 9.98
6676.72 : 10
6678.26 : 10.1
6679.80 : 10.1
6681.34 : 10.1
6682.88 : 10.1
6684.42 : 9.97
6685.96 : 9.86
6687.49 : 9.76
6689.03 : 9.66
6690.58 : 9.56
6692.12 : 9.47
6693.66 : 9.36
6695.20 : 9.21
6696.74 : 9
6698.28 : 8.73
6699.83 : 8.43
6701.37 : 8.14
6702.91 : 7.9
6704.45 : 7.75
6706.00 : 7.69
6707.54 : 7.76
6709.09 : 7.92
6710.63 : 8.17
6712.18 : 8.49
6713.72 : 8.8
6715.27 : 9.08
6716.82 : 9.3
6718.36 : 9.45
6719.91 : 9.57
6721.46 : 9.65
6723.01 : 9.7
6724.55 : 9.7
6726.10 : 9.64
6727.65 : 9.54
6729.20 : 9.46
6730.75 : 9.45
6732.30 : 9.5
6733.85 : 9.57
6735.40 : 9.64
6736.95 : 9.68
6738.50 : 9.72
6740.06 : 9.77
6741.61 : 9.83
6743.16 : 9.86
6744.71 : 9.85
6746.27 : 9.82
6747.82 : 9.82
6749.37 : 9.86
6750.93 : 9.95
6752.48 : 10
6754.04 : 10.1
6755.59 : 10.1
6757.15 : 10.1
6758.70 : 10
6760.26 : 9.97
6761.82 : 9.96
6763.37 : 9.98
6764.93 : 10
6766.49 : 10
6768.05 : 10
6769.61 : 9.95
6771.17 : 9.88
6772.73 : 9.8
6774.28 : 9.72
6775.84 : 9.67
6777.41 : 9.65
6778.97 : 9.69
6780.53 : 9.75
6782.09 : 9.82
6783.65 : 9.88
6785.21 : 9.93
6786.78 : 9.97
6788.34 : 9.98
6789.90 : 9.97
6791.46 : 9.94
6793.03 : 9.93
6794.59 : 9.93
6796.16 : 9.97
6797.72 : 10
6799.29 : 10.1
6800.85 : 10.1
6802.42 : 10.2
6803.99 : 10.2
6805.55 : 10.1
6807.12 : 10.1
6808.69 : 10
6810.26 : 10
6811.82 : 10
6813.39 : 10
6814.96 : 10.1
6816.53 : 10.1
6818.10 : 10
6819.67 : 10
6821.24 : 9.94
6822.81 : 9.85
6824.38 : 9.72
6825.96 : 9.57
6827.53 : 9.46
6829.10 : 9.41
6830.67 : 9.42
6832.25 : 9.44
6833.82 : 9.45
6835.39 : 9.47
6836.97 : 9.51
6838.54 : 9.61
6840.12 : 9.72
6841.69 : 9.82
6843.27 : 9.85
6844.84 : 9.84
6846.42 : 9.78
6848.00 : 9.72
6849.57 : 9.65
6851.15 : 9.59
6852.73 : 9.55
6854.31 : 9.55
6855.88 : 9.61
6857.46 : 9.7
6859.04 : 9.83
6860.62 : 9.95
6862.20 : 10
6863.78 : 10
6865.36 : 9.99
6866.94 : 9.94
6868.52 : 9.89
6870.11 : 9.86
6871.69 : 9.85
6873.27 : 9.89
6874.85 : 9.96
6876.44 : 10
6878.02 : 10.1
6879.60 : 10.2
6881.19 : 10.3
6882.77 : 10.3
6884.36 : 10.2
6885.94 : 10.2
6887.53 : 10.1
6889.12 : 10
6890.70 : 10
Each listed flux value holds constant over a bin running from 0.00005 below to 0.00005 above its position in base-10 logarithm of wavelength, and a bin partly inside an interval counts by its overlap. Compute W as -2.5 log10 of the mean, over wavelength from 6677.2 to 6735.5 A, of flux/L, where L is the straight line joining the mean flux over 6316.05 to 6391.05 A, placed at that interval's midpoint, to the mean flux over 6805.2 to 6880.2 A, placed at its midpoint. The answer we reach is 0.07 mag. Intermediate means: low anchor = 9.67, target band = 9.19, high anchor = 9.81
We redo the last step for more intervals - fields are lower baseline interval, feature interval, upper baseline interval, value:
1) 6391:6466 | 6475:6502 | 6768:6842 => 0.02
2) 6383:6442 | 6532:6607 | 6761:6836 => -0.04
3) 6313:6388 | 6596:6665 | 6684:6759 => -0.09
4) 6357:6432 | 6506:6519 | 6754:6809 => -0.03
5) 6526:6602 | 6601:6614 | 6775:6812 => -0.02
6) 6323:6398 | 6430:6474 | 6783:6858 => 0.01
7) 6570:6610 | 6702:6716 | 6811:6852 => 0.21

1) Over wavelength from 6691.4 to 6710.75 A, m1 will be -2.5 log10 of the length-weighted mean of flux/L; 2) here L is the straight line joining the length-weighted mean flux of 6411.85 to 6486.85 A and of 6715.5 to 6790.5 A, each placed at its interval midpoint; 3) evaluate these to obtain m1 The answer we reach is 0.16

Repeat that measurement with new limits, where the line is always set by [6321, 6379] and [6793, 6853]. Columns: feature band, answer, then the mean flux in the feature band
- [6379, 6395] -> -0.01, 9.68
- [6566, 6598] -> -0.03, 10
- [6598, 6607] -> -0.07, 10.4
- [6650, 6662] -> -0.03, 10.1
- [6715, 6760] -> 0.01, 9.72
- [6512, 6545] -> -0.05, 10.2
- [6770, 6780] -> 0.01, 9.74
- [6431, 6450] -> 0.04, 9.27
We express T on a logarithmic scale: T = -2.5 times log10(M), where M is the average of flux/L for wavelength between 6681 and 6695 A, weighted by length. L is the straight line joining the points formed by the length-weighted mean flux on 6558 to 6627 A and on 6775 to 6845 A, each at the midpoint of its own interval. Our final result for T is 0.03 mag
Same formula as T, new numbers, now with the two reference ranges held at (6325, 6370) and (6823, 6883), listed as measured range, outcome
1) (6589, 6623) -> -0.06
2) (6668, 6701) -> 0.01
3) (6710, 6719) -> 0.10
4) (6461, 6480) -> 0.01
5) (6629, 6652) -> -0.06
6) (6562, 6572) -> -0.08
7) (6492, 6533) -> -0.02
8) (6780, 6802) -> -0.02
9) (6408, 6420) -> -0.04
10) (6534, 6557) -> -0.04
